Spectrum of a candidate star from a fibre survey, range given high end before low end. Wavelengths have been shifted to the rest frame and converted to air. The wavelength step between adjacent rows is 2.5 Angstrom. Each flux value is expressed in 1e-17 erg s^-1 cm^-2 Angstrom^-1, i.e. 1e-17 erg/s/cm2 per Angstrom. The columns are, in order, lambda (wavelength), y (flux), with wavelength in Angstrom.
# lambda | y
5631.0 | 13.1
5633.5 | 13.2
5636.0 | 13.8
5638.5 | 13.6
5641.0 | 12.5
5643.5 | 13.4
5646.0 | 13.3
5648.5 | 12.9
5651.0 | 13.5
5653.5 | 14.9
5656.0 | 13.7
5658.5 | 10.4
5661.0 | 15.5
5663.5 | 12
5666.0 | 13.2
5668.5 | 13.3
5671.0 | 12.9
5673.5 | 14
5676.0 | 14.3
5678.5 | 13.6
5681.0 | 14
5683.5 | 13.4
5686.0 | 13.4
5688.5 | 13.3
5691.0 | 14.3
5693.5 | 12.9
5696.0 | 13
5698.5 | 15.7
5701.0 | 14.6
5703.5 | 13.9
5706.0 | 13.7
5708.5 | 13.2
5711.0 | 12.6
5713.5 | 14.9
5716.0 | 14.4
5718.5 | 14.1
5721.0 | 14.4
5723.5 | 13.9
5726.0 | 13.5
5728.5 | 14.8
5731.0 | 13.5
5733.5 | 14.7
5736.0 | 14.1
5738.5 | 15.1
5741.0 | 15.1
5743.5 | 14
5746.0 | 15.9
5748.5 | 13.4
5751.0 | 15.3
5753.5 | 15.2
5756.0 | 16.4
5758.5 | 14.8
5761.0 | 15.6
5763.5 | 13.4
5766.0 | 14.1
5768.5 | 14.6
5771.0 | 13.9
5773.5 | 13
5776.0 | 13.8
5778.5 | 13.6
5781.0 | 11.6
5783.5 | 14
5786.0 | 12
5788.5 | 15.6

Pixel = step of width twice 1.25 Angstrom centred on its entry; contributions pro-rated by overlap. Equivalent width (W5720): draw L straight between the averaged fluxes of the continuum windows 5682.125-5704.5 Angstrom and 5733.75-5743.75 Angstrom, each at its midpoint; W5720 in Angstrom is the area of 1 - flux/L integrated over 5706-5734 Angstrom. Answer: 0.7 Angstrom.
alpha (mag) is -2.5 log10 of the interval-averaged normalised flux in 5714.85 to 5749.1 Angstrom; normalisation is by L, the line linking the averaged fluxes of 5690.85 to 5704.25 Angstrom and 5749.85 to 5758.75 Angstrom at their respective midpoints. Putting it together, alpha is 0.04 mag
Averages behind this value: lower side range 14.1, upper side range 15.5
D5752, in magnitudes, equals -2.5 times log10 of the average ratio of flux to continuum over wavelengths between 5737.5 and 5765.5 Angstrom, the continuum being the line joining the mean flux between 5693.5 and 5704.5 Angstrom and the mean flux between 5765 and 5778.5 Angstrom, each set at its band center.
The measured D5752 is -0.07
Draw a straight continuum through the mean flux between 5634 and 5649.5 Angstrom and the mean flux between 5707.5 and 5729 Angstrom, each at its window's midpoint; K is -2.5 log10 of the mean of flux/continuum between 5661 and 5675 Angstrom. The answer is 0.01 mag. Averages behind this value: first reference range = 13.3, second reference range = 14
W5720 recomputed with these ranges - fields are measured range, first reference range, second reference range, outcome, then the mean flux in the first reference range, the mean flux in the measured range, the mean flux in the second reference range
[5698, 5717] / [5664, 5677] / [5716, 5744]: -0.1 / 13.4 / 14.1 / 14.3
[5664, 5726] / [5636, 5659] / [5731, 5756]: 1.1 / 13.3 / 13.8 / 14.8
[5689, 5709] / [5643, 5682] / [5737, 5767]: 0.1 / 13.4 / 13.9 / 14.9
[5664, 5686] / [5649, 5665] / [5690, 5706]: 0.2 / 13.3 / 13.5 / 14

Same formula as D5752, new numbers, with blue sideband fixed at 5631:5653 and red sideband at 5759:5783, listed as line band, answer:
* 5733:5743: -0.08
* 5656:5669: 0.04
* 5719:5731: -0.04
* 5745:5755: -0.10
